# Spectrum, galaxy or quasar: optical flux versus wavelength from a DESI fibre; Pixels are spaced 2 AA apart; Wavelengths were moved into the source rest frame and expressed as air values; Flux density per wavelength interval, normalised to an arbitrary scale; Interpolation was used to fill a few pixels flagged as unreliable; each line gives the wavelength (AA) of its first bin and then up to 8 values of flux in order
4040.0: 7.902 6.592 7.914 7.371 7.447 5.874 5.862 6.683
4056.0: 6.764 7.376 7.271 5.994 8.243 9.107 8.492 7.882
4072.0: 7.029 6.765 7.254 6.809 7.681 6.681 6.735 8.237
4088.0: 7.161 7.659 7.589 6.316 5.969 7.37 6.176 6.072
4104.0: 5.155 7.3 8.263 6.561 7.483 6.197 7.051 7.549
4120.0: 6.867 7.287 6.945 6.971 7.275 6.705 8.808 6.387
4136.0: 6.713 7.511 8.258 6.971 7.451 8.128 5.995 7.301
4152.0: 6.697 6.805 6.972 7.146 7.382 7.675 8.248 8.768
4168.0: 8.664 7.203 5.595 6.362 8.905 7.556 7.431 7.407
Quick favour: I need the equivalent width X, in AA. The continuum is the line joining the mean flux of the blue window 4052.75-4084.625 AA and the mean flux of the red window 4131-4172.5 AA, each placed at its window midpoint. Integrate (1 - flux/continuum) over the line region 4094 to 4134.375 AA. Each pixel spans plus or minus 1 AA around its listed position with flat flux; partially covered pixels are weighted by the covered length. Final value 2.4 AA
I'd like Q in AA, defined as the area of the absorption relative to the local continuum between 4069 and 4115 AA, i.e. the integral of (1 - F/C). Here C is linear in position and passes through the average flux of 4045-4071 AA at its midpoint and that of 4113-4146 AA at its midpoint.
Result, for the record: 1.7 AA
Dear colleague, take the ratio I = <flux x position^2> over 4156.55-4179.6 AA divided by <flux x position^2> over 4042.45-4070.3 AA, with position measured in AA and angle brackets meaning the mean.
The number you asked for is 1.10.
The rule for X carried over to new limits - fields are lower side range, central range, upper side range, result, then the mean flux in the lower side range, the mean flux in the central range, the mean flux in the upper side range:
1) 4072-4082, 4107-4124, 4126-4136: 0.0 AA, 7.07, 7.14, 7.2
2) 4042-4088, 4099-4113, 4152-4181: 1.2 AA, 7.23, 6.72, 7.45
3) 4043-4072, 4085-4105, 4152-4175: 1.5 AA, 7.3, 6.77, 7.32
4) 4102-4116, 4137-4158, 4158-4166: 0.9 AA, 6.79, 7.21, 7.82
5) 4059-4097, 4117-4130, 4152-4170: 0.6 AA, 7.31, 7.11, 7.62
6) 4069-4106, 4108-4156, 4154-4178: 0.7 AA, 6.93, 7.15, 7.51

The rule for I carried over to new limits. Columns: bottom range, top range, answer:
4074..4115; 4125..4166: 1.08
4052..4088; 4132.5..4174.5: 1.04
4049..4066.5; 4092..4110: 0.97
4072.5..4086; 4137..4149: 1.08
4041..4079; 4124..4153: 1.04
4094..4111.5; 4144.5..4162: 1.10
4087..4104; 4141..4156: 1.08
